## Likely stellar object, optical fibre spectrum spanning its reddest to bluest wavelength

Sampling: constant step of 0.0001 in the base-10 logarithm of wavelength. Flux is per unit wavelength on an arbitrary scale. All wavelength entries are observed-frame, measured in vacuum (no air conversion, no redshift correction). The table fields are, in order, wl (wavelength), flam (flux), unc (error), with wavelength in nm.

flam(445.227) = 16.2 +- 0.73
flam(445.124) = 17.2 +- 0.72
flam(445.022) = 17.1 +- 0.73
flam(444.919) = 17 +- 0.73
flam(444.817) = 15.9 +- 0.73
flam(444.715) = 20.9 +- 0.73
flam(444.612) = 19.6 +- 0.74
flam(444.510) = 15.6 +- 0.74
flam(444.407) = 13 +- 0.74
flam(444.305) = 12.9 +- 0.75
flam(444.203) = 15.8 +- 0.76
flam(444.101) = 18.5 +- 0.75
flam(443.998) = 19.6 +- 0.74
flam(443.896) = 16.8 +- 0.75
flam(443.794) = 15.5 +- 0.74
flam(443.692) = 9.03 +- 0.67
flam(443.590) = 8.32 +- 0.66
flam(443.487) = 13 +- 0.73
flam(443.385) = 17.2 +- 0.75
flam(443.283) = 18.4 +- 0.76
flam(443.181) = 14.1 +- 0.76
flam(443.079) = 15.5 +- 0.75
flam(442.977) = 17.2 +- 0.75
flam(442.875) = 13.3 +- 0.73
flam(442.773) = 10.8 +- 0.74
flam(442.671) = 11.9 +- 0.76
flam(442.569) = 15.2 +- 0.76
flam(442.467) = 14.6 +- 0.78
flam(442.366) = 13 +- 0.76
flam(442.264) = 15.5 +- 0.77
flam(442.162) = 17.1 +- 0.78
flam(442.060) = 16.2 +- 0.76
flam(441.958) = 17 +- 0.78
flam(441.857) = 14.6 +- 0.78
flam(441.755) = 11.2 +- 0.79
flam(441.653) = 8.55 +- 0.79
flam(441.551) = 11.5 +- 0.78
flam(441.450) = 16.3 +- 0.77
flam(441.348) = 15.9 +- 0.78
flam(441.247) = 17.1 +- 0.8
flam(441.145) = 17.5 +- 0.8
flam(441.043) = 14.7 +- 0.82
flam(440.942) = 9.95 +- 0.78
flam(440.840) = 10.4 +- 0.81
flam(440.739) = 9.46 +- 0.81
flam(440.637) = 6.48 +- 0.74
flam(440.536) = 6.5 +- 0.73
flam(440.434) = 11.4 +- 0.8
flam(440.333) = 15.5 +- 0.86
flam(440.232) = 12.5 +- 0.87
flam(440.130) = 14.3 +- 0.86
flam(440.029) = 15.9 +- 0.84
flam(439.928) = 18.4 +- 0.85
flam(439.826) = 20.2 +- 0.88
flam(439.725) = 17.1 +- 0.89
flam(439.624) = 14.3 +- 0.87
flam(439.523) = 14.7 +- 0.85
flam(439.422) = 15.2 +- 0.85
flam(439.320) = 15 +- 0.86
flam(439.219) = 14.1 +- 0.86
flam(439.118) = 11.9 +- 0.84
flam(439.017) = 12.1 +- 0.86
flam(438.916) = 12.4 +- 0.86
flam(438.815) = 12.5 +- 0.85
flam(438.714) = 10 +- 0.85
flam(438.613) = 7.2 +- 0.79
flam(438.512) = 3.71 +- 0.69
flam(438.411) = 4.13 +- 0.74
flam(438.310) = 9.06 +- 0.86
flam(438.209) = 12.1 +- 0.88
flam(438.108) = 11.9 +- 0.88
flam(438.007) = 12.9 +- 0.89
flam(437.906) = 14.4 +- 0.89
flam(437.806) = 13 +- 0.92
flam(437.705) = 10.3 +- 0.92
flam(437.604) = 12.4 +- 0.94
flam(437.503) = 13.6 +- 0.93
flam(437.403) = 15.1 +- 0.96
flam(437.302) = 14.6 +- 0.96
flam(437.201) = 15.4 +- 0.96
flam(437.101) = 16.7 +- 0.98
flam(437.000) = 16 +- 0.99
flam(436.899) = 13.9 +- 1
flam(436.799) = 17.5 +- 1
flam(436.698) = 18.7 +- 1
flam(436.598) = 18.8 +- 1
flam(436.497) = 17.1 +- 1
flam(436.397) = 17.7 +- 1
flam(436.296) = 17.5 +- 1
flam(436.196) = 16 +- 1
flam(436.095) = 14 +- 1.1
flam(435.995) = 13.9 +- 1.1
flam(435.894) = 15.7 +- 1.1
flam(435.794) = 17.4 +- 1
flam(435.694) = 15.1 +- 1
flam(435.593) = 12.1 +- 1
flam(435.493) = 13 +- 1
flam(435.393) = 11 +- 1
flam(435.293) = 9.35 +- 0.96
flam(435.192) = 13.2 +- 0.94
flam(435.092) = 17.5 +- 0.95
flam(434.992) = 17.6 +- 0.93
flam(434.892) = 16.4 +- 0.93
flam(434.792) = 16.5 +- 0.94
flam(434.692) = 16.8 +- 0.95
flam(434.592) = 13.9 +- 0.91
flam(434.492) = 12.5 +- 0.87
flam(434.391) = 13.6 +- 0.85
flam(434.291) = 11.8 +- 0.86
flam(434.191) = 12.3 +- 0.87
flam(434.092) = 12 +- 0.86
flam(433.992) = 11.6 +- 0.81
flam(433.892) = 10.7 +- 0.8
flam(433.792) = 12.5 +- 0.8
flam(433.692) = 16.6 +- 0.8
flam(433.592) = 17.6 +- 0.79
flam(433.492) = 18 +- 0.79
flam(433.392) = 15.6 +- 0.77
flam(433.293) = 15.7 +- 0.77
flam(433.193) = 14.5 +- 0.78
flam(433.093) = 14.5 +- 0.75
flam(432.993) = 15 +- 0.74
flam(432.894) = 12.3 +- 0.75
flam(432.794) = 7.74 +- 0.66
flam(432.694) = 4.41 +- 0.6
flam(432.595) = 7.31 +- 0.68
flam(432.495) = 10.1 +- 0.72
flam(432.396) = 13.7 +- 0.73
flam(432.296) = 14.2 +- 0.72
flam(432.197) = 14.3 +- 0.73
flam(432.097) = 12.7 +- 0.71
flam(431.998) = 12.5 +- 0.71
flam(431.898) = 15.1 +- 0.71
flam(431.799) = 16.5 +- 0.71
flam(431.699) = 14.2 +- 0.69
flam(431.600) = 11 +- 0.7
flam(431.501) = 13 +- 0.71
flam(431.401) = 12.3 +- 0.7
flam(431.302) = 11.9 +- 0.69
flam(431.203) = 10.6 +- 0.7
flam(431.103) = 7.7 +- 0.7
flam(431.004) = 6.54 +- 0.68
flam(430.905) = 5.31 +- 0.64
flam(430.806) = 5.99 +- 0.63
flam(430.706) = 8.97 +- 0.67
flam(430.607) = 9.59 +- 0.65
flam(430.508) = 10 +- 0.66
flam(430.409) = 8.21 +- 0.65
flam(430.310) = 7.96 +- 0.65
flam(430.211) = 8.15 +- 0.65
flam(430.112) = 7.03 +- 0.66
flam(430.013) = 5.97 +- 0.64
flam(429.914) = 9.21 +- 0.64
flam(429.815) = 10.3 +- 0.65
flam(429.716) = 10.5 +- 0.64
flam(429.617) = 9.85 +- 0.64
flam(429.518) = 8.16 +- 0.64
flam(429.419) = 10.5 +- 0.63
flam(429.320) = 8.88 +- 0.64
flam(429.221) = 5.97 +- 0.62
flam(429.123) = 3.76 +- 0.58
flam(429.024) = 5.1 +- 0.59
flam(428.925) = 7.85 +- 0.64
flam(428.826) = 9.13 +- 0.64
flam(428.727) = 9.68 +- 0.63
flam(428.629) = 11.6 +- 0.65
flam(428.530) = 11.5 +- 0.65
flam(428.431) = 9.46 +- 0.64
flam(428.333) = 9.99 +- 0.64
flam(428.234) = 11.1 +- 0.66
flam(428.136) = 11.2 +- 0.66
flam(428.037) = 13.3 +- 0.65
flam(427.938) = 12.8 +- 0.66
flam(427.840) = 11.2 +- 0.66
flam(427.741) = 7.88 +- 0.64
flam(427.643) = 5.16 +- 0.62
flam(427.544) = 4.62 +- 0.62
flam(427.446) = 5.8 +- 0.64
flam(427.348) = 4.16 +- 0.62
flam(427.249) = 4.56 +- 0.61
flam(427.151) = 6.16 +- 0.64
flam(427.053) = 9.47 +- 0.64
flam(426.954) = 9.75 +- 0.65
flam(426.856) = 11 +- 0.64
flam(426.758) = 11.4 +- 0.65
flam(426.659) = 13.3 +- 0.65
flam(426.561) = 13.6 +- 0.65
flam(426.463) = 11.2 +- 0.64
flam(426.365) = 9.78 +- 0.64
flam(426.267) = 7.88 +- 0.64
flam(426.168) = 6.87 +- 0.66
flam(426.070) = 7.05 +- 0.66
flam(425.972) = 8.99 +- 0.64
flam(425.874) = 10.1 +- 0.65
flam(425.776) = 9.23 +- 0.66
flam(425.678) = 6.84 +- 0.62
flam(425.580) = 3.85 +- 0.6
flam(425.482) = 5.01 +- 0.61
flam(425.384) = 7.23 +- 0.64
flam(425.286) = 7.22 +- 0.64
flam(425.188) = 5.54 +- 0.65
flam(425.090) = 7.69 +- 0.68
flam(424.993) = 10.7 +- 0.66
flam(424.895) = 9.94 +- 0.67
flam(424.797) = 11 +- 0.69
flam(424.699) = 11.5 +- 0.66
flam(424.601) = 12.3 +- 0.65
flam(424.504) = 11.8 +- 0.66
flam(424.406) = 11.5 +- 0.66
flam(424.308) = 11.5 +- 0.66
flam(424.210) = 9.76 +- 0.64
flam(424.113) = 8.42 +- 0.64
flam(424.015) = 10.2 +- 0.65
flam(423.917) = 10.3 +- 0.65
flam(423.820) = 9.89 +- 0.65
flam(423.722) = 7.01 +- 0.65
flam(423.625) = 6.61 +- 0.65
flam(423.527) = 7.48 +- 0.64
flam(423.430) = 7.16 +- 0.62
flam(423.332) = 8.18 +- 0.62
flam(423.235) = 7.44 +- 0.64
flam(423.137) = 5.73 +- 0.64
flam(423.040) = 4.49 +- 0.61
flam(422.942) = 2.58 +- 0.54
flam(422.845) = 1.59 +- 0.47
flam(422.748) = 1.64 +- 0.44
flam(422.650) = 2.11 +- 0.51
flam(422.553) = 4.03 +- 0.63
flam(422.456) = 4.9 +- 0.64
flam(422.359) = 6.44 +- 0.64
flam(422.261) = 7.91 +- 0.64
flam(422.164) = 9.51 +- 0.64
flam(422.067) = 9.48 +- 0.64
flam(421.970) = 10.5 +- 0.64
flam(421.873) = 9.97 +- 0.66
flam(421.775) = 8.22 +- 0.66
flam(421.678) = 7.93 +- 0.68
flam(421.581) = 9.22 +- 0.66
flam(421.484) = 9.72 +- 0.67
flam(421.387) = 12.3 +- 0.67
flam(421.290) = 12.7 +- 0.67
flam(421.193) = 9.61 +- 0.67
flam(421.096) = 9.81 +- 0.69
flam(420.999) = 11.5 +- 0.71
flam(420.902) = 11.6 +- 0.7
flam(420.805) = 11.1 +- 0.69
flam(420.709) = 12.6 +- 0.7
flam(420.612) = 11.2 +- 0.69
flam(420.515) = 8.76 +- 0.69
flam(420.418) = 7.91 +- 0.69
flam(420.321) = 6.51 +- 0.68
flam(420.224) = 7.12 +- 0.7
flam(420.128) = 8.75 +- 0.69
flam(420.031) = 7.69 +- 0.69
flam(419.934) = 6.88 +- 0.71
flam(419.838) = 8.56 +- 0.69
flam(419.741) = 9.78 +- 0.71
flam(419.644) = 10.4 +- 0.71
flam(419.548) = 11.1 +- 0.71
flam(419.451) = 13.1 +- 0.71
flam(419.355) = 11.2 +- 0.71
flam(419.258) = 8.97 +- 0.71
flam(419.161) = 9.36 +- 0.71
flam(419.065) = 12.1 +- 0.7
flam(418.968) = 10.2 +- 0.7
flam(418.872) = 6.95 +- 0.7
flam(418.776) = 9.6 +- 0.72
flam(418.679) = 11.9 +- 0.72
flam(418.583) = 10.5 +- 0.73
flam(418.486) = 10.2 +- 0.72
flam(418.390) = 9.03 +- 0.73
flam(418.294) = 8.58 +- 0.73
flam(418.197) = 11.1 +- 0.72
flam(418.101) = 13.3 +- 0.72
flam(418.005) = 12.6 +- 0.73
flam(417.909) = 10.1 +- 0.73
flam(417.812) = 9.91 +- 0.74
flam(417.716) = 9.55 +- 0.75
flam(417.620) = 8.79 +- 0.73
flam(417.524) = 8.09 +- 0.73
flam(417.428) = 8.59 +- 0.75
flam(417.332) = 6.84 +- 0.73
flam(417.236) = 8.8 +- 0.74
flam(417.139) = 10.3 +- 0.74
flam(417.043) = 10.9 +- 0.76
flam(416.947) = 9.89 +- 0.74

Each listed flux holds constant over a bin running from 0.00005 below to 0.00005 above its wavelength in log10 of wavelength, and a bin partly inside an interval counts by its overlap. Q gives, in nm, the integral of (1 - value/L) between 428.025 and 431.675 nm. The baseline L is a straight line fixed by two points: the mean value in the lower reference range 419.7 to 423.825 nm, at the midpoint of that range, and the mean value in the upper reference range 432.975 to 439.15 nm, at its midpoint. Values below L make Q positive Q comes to 0.70 nm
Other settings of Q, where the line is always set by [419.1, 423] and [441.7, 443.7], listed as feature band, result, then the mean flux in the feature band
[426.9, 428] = 0.30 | 7.5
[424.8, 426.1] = 0.26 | 7.78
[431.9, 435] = -0.39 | 13.4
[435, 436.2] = -0.16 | 14.1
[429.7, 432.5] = 0.20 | 10.5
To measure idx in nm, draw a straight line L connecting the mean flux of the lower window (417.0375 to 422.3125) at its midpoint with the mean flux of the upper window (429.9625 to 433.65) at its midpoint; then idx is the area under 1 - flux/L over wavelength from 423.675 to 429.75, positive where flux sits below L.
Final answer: 0.930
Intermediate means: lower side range 9.79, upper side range 11.3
